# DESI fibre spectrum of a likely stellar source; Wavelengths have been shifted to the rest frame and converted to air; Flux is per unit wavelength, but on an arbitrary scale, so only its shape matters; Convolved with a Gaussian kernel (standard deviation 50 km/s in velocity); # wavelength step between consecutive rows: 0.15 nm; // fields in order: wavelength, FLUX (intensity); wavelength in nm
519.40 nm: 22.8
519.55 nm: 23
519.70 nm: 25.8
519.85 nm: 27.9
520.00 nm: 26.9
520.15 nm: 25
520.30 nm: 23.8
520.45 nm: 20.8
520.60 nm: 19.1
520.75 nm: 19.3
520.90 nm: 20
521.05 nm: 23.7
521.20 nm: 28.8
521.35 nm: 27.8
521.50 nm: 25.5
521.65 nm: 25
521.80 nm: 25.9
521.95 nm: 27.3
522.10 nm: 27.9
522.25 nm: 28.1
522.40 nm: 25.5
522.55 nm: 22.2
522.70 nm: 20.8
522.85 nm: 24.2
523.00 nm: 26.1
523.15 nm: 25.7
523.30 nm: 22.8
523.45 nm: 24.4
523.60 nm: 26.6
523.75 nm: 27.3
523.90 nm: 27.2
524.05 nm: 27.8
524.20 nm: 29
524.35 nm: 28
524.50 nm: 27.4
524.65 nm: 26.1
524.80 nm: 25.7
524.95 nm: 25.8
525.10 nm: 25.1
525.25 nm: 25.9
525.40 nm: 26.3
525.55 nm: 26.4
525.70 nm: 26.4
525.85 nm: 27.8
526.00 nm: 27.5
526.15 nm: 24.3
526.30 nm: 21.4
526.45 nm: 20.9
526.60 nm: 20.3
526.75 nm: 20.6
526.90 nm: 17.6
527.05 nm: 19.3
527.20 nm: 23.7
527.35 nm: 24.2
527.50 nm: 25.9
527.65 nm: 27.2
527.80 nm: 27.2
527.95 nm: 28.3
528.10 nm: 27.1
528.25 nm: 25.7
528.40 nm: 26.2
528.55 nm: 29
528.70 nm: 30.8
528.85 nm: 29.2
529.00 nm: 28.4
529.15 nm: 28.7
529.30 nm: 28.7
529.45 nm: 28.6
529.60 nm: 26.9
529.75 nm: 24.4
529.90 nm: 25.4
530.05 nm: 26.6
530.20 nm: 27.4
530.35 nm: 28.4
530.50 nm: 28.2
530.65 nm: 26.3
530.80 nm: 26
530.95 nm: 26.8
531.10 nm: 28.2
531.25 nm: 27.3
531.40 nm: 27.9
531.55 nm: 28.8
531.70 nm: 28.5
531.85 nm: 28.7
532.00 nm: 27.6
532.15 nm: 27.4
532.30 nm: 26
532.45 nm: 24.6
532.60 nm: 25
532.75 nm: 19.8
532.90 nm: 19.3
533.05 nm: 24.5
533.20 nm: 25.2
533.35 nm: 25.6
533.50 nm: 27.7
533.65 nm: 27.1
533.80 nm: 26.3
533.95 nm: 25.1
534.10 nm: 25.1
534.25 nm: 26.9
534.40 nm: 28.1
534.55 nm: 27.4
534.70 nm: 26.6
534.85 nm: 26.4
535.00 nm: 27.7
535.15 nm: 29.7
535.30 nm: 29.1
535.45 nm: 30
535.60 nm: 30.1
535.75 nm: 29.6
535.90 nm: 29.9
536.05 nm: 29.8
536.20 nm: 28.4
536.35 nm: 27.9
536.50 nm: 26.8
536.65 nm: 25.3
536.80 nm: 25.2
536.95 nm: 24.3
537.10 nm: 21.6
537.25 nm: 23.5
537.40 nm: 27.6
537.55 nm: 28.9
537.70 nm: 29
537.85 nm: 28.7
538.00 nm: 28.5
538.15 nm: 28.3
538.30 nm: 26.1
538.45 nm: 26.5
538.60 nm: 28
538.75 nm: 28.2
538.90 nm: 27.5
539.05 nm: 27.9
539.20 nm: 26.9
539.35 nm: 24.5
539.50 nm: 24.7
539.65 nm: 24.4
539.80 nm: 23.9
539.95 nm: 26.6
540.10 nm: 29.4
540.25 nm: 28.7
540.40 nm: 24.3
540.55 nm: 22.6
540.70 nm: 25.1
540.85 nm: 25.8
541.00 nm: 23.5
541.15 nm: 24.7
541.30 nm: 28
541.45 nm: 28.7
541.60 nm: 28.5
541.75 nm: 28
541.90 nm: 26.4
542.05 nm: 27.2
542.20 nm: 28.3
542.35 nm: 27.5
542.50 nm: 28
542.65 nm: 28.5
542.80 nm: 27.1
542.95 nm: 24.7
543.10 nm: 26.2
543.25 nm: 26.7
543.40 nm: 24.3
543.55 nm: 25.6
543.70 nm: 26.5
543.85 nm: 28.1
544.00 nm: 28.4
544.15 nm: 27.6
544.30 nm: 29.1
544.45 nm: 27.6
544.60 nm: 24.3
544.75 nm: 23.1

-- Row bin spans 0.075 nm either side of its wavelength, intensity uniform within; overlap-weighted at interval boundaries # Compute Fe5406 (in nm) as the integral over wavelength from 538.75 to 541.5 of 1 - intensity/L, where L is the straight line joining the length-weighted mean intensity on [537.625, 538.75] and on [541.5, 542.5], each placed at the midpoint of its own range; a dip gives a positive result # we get 0.18 nm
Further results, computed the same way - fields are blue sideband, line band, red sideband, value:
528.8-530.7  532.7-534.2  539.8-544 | 0.14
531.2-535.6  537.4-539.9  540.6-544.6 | -0.03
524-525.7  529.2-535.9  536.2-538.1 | -0.08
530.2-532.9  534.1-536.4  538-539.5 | -0.13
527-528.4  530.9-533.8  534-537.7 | 0.05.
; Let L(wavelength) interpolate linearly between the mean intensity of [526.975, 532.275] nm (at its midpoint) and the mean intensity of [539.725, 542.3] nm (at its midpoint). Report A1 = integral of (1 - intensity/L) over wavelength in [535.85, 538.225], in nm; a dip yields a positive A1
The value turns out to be -0.03 nm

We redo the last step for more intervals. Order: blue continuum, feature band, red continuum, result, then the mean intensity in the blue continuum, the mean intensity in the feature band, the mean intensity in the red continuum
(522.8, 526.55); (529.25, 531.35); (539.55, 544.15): -0.083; 25.8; 27.1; 26.5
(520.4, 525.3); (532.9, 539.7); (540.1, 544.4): -0.169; 25.3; 27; 26.8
